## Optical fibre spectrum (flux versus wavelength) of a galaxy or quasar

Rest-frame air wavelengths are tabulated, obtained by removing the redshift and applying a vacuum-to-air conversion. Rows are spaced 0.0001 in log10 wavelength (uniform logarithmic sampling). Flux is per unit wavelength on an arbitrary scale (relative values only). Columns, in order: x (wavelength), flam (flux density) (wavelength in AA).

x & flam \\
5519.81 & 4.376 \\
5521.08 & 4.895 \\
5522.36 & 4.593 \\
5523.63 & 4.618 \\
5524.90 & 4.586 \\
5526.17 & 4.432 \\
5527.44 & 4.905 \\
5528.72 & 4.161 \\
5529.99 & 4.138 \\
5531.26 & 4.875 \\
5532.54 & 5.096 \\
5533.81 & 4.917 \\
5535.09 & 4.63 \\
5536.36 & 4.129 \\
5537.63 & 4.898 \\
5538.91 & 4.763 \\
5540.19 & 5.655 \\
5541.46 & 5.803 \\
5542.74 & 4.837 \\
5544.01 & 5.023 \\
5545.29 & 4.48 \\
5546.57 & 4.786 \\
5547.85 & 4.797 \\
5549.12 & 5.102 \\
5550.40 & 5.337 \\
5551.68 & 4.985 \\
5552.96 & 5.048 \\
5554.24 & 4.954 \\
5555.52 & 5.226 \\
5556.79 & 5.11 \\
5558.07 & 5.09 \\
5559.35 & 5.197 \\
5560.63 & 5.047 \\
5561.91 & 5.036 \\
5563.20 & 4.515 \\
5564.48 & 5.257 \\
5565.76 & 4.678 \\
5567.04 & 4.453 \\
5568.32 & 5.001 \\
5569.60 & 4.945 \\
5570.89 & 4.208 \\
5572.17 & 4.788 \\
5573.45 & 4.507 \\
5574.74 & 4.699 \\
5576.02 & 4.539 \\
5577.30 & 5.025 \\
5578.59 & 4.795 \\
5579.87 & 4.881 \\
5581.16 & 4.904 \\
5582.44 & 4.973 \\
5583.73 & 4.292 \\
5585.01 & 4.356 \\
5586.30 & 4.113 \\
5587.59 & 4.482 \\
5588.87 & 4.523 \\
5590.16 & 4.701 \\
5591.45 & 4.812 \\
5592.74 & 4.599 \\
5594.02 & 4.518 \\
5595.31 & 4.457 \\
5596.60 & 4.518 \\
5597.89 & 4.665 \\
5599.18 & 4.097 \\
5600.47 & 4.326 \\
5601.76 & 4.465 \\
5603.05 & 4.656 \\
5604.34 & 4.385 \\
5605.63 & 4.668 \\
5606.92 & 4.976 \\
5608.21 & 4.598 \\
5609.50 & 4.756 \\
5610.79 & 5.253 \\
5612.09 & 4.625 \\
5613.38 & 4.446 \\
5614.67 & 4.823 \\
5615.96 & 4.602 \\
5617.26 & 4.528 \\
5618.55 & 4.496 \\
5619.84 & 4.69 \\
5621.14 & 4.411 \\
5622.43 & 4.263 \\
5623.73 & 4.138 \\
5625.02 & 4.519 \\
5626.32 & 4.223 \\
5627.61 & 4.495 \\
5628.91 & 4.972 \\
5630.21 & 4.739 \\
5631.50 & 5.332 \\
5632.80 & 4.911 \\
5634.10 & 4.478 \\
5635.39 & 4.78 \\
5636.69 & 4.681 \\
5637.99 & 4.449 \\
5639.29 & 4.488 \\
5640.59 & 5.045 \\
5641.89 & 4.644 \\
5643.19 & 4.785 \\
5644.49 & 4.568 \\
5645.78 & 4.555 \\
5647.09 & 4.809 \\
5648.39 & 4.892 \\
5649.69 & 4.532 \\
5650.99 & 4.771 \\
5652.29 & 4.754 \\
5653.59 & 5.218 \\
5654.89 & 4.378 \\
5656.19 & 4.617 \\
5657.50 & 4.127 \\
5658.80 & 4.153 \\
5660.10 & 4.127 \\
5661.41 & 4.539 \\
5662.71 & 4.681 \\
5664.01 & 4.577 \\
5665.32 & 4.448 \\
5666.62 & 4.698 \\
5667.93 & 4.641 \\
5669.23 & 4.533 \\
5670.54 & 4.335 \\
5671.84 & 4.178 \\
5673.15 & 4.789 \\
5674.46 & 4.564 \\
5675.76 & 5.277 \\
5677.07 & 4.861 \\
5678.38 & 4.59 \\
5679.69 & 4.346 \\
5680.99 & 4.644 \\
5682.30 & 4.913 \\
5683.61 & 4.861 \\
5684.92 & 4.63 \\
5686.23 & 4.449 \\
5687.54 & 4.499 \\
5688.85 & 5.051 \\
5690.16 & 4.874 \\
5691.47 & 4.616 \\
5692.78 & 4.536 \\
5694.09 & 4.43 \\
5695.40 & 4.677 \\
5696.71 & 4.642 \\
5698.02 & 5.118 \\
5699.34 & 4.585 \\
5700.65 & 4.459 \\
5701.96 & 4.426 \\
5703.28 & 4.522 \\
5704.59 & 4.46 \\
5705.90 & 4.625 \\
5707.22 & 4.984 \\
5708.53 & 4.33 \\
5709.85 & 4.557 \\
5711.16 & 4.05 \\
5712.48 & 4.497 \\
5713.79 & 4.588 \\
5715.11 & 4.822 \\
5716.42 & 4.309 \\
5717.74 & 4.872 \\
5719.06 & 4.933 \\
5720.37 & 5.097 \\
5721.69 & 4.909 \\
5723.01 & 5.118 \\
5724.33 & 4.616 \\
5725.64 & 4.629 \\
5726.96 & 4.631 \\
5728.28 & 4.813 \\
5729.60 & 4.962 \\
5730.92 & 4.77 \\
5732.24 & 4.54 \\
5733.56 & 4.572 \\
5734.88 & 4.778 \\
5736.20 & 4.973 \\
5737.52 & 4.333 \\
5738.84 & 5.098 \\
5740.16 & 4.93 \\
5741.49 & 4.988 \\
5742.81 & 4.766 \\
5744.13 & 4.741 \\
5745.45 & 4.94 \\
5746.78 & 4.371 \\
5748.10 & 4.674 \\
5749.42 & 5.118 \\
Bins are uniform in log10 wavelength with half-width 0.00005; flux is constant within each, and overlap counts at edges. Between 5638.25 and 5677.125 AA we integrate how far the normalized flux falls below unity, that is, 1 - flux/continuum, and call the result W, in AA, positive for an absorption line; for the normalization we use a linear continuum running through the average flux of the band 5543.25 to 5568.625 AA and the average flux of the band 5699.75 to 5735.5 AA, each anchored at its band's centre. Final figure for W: 1.3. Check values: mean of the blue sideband 4.96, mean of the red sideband 4.66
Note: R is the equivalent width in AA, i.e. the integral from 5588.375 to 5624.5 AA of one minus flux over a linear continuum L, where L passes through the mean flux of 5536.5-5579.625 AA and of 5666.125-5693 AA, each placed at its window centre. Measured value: 1.8 AA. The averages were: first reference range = 4.92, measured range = 4.57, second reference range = 4.66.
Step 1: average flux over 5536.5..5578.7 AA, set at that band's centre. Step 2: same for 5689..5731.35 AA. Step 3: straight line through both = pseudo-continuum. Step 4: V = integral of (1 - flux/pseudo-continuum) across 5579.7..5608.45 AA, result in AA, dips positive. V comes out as 1.8 AA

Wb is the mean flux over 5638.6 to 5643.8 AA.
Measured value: 4.73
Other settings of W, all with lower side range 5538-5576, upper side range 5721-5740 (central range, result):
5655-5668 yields 1.04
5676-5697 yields 0.60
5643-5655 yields 0.27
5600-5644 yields 2.13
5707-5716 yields 0.51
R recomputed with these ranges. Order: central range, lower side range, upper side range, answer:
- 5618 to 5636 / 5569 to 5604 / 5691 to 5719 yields -0.1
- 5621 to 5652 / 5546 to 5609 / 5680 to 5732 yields 0.4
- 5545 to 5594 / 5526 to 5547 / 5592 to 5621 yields -0.9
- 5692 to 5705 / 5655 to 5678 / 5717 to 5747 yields 0.2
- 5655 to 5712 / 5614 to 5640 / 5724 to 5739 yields 1.0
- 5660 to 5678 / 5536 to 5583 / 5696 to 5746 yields 0.6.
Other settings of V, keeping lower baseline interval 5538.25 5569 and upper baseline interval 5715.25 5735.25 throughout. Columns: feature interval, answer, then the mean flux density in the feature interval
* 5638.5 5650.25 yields 0.44 AA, 4.7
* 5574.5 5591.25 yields 1.10 AA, 4.64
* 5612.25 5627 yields 1.33 AA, 4.47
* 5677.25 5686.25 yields 0.32 AA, 4.66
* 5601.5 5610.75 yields 0.46 AA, 4.69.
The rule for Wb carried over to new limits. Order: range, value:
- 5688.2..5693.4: 4.77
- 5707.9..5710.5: 4.44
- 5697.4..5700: 4.84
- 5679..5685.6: 4.68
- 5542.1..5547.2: 4.78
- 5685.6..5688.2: 4.47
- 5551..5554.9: 4.99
